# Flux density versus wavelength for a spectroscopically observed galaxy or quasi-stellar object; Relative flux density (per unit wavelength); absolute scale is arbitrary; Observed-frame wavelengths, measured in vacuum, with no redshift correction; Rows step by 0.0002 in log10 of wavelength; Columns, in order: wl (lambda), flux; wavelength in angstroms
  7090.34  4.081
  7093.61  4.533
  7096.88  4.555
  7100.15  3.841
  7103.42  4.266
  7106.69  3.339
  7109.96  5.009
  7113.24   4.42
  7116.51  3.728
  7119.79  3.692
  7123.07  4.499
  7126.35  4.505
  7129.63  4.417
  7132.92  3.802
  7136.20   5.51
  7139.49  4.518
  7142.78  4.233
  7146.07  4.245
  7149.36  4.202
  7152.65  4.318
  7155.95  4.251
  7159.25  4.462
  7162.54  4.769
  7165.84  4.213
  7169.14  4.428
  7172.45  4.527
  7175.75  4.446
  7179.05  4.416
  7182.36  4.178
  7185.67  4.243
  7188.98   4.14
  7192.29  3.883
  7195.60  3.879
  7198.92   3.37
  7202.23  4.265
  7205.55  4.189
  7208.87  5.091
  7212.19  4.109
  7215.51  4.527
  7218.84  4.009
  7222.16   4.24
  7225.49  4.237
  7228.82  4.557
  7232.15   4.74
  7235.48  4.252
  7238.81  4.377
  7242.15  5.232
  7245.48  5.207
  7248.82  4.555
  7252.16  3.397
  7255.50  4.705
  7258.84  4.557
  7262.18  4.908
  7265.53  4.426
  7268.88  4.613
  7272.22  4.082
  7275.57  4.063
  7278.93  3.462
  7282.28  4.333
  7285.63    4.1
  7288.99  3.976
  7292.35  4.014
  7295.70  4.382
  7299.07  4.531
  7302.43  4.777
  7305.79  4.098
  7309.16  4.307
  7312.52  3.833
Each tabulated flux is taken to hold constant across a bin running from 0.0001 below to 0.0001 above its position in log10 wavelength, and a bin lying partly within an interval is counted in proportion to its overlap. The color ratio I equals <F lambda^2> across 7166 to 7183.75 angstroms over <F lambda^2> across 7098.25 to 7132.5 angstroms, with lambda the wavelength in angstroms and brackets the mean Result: 1.1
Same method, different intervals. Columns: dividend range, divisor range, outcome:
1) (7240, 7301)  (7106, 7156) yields 1.05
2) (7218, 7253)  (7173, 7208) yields 1.09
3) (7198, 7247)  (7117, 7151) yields 1.05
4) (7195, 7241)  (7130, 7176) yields 0.99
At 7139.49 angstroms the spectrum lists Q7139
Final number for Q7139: 4.518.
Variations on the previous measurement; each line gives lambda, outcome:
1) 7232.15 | 4.74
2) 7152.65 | 4.318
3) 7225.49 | 4.237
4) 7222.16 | 4.24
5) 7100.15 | 3.841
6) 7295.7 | 4.382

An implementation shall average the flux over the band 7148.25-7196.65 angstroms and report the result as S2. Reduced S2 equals 4.3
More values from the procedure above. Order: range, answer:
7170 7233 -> 4.26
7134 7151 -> 4.52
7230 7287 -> 4.42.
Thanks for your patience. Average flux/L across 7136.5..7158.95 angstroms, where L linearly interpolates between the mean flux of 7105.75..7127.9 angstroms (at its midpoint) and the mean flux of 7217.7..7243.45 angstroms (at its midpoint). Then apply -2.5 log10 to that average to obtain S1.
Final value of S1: -0.03 mag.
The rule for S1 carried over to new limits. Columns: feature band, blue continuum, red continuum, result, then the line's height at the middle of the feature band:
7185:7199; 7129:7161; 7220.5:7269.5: 0.13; 4.46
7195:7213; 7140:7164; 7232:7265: 0.08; 4.48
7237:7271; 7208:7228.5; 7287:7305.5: -0.06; 4.33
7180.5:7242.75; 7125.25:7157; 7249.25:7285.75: 0.01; 4.32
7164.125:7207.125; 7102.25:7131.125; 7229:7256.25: 0.06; 4.4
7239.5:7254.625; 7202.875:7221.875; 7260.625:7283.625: -0.07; 4.31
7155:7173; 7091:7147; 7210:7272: -0.02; 4.36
